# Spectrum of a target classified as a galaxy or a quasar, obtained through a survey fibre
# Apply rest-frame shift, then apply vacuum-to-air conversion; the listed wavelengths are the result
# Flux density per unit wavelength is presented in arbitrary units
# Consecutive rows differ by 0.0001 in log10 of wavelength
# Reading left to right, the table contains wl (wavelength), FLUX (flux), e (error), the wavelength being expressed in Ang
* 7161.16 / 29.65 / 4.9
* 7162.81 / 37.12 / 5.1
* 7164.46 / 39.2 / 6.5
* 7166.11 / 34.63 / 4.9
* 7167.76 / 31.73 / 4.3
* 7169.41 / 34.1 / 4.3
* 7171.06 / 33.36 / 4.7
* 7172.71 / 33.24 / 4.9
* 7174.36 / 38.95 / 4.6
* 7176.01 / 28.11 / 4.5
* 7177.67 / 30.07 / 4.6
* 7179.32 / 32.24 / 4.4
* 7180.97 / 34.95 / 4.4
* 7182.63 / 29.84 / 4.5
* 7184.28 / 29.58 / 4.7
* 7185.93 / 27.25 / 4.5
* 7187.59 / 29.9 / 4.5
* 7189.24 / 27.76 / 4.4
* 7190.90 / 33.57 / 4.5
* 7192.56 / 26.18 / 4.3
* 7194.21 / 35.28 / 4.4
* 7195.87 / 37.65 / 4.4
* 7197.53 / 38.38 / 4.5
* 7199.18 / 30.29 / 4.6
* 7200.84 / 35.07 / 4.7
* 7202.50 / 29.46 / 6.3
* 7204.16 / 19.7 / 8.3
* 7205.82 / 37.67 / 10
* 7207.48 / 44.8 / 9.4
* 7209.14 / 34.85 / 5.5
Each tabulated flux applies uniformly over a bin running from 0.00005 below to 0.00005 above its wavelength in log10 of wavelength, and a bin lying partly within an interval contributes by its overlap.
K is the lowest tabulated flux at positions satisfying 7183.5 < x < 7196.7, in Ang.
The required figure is 26.18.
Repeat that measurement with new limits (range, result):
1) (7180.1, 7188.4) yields 27.25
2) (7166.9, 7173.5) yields 31.73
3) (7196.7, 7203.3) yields 29.46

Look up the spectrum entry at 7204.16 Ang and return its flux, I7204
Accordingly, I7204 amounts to 19.7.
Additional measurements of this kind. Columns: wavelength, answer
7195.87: 37.65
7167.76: 31.73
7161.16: 29.65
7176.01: 28.11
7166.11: 34.63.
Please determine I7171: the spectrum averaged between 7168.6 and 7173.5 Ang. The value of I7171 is 33.6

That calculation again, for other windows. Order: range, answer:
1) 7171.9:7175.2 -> 36.1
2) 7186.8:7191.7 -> 30.4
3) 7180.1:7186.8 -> 30.4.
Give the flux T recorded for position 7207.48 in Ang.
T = 44.8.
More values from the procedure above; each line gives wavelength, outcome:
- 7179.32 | 32.24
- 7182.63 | 29.84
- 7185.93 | 27.25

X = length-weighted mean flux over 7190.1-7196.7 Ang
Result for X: 33.2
